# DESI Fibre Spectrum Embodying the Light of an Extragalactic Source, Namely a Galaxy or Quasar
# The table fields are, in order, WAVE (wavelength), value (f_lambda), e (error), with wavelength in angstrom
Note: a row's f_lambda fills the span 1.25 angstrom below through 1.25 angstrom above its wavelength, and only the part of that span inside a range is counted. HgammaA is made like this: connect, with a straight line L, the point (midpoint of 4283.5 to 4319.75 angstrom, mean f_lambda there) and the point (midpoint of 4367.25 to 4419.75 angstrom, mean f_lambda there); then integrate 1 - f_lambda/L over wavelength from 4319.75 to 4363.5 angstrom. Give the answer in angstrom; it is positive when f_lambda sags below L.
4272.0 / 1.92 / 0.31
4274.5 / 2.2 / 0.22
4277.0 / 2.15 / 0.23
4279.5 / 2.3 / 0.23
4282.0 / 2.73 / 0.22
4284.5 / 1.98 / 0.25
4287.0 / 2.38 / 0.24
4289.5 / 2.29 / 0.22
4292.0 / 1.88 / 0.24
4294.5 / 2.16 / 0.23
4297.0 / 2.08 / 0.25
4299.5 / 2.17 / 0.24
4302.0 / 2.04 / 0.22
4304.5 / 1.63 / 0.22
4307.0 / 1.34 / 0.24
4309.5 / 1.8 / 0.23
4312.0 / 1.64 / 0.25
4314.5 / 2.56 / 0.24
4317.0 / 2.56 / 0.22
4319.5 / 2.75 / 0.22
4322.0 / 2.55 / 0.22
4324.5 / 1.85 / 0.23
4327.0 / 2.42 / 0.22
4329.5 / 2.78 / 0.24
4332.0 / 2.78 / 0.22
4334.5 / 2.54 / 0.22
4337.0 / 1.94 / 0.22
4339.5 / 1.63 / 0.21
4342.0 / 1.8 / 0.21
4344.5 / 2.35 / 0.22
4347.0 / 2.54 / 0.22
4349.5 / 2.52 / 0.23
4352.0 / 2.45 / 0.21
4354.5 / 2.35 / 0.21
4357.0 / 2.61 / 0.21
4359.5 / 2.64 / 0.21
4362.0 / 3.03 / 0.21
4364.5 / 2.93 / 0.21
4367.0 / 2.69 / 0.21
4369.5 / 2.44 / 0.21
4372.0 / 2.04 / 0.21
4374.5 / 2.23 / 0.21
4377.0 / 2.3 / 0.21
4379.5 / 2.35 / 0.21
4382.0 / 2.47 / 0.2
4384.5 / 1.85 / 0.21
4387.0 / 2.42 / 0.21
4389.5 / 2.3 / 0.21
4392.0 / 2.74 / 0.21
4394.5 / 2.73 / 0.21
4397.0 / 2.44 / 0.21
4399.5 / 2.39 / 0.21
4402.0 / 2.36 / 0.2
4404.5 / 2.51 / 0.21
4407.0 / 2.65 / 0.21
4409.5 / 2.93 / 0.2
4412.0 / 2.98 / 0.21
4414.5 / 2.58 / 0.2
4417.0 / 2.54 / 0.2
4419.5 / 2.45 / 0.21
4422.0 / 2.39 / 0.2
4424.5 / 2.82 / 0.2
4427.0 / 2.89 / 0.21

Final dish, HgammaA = -3.3 angstrom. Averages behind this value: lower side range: 2.07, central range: 2.41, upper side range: 2.47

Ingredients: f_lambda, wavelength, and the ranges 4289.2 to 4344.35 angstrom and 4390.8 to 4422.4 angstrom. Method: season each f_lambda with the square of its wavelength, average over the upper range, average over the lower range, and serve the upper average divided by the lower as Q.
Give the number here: 1.3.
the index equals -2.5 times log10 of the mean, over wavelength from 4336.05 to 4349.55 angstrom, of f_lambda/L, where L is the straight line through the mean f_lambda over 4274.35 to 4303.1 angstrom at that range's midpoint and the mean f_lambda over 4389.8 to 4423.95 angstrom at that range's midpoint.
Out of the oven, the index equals 0.14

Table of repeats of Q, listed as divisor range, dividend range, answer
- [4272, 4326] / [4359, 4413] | 1.22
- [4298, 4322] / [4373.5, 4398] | 1.19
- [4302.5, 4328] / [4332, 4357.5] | 1.10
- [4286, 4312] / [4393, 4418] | 1.40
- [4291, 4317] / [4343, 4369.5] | 1.36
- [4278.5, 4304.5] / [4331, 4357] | 1.09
